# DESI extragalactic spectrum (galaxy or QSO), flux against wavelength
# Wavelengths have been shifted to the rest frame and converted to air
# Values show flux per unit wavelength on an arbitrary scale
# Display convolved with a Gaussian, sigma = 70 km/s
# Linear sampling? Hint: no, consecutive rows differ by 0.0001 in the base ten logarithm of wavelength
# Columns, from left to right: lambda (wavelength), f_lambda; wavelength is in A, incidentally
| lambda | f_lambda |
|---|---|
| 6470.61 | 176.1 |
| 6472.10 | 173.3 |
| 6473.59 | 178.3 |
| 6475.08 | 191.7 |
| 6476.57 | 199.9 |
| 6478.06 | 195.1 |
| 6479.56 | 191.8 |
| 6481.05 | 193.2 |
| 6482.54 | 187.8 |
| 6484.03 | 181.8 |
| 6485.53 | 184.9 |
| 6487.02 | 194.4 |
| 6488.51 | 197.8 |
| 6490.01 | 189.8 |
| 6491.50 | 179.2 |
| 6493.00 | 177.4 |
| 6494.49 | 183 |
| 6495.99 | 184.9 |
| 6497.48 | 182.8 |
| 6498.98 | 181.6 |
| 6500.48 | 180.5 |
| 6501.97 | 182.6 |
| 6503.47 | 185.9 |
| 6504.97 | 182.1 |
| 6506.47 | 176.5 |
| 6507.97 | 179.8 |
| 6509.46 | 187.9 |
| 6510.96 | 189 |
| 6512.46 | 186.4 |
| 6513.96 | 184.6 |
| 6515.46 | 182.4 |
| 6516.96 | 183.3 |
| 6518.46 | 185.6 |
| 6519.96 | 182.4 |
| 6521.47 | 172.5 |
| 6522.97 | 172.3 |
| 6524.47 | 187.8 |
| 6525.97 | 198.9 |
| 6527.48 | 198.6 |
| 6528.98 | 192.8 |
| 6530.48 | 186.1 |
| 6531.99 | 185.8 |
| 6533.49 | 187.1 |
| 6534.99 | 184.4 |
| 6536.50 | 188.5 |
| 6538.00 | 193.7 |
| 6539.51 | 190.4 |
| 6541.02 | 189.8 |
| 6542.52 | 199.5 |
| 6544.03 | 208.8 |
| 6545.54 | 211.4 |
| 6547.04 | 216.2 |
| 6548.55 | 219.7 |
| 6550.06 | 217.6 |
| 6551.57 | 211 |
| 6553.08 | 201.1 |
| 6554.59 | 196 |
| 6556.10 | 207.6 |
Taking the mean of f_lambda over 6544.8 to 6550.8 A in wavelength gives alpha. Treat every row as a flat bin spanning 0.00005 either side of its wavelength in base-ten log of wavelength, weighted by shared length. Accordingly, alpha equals 216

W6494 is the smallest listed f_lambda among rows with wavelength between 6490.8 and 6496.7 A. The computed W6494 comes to 177.4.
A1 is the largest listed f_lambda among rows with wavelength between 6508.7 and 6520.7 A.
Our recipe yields 189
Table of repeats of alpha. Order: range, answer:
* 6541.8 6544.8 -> 204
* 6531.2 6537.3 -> 187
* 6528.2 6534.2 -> 188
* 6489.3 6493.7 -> 182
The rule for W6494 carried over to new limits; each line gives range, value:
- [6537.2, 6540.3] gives 190.4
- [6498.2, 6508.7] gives 176.5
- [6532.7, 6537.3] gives 184.4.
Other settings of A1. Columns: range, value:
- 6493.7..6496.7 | 184.9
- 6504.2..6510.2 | 187.9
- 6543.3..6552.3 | 219.7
